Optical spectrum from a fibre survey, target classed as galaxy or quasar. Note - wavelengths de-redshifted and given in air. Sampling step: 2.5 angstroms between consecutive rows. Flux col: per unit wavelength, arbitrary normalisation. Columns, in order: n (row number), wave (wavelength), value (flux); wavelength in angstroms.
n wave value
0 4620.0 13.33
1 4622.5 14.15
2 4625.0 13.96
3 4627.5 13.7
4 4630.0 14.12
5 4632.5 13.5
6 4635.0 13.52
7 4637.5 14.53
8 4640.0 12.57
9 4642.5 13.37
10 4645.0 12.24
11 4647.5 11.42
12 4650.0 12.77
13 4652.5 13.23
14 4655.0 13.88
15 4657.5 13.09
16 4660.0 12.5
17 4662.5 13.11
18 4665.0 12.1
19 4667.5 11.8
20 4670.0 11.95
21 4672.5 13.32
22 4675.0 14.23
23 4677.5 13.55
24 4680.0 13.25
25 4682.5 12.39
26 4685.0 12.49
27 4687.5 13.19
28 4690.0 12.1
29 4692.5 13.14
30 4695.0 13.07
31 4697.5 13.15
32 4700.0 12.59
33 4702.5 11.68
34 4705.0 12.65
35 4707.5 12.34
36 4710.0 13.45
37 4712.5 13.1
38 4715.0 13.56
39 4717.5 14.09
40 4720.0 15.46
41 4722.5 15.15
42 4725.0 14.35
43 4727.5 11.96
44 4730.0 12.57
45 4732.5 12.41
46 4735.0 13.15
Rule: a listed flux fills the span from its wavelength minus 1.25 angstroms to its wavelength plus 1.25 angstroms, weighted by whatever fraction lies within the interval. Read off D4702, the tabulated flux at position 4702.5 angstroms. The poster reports 11.68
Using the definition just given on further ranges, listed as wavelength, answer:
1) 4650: 12.77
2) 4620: 13.33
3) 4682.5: 12.39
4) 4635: 13.52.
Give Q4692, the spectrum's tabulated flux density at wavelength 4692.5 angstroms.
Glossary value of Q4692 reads 13.14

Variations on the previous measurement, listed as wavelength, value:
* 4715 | 13.56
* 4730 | 12.57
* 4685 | 12.49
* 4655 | 13.88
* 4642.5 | 13.37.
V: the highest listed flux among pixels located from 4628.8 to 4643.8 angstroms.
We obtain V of 14.53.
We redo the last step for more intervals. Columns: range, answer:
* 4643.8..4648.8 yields 12.24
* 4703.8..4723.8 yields 15.46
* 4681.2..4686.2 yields 12.49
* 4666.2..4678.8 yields 14.23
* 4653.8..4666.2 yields 13.88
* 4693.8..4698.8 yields 13.15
